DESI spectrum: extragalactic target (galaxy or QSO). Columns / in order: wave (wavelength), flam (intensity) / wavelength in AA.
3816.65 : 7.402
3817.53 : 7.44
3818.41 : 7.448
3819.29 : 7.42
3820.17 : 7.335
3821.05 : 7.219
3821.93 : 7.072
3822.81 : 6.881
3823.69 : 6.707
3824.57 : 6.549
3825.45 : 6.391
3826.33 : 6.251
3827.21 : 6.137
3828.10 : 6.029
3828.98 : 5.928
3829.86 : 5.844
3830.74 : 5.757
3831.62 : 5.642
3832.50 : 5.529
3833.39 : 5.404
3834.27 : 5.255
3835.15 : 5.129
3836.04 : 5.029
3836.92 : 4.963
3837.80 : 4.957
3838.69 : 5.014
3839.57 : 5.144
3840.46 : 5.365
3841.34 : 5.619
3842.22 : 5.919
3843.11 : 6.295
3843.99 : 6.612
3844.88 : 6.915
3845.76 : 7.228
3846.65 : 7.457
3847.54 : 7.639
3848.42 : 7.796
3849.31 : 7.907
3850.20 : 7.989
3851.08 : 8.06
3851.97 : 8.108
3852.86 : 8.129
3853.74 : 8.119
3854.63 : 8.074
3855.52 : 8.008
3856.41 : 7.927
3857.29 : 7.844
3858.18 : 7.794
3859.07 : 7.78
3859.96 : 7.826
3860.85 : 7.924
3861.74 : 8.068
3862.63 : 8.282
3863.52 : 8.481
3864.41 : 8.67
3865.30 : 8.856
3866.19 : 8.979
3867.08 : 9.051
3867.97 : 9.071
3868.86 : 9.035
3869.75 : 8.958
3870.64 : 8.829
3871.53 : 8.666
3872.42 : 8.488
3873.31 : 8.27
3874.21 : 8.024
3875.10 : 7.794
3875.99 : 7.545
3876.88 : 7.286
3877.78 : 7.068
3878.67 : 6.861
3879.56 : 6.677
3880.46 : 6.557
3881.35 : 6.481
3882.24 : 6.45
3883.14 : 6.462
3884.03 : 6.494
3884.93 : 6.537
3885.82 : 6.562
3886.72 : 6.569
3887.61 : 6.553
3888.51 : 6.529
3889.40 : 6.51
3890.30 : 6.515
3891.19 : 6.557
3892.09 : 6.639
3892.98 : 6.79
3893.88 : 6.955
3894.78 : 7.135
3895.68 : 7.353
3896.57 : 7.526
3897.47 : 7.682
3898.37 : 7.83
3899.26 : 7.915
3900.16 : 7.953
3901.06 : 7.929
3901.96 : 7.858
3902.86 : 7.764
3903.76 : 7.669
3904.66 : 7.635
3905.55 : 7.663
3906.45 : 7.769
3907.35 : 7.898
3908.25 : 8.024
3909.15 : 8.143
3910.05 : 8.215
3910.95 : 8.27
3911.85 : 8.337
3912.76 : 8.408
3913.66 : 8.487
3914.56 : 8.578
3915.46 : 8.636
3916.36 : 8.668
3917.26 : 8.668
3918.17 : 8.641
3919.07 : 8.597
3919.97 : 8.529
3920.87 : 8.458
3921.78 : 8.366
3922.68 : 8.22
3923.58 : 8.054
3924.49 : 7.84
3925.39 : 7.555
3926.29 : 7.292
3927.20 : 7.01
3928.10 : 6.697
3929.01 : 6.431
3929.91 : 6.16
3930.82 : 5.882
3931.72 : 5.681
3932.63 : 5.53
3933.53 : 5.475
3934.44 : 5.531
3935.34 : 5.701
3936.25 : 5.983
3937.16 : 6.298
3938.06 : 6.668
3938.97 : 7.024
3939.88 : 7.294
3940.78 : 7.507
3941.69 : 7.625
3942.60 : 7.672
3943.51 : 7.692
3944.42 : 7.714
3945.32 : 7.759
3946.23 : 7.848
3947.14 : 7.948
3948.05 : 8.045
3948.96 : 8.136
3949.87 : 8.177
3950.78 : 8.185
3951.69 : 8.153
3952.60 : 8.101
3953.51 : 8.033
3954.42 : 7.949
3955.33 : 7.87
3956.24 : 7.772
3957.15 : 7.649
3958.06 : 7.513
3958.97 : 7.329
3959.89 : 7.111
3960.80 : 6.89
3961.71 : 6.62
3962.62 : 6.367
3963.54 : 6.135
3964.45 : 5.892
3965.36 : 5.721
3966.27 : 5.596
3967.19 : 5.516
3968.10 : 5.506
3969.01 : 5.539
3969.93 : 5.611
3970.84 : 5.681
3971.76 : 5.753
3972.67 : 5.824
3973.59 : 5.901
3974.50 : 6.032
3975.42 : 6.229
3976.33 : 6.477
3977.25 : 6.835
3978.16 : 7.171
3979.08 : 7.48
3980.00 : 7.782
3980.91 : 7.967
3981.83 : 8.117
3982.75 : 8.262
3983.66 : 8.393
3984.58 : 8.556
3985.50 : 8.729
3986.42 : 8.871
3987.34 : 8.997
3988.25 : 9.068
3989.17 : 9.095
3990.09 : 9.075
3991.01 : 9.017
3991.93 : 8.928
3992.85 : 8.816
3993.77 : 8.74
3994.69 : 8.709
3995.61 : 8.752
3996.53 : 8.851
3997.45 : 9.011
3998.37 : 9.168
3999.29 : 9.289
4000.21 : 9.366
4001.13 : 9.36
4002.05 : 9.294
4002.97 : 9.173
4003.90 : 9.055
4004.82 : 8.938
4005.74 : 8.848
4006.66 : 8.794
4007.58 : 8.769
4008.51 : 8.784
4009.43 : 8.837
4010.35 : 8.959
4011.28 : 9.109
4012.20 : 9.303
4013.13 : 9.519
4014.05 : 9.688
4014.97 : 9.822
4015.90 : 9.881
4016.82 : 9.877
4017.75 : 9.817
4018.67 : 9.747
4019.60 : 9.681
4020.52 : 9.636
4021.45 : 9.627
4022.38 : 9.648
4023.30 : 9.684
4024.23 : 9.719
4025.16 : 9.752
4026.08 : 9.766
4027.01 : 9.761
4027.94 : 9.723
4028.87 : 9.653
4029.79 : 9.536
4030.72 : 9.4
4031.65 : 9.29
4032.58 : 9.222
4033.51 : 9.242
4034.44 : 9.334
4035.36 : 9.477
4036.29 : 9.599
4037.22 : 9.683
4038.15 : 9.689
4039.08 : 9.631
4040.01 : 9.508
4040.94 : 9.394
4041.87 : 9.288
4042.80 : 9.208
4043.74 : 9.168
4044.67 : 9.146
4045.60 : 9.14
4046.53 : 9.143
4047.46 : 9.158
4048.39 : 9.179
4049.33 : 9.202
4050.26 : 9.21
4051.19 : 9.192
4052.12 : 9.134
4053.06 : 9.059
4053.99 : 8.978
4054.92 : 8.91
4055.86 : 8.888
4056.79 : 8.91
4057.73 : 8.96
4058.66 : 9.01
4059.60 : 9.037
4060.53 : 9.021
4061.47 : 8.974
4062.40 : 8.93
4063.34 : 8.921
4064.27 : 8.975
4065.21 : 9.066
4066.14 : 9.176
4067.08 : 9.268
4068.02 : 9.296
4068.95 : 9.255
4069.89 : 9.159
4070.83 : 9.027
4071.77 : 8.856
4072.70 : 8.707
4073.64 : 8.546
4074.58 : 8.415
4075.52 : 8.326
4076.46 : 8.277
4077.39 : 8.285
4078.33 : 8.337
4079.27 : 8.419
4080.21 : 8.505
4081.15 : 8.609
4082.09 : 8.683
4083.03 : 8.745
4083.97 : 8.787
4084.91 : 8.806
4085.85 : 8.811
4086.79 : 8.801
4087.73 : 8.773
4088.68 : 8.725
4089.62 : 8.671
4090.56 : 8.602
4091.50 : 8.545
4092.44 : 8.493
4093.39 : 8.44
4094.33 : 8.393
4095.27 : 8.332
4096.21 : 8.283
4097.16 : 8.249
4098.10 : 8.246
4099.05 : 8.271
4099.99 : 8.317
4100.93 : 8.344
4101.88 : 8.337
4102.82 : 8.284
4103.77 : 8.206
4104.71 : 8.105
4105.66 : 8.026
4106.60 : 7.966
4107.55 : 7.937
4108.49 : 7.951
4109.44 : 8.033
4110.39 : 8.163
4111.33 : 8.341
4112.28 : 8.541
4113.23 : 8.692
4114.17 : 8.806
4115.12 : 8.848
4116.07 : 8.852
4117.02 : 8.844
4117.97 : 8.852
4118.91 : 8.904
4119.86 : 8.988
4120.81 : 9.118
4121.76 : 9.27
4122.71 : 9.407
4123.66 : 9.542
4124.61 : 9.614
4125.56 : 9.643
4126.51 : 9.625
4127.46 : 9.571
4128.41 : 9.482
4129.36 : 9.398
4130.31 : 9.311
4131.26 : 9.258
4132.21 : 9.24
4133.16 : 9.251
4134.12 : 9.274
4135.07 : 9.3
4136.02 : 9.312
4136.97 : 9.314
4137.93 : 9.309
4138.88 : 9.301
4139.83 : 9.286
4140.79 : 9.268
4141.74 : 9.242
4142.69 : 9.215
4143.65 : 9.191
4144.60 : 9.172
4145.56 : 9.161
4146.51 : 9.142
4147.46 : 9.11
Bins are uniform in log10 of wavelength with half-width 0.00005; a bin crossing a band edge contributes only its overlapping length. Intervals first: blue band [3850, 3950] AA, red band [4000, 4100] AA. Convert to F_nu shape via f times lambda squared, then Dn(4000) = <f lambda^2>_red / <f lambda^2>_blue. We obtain 1.3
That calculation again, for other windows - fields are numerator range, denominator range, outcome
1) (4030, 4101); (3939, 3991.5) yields 1.27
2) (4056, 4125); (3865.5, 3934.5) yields 1.26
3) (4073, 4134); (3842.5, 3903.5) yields 1.29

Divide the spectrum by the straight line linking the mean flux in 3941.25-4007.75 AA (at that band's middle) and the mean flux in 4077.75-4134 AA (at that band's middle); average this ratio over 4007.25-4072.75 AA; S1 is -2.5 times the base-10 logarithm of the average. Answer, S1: -0.133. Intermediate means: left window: 7.76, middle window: 9.3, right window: 8.71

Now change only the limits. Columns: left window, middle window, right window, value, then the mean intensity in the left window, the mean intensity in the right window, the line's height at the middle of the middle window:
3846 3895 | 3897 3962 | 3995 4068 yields 0.09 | 7.63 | 9.28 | 8.23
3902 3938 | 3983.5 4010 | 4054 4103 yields -0.11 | 7.5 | 8.7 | 8.08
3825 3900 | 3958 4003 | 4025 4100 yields 0.09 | 7.1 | 8.97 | 8.21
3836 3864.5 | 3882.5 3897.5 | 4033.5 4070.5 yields 0.13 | 7.19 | 9.19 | 7.59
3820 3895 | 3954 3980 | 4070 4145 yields 0.20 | 7.06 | 8.78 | 7.81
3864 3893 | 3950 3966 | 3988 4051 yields 0.17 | 7.47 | 9.31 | 8.51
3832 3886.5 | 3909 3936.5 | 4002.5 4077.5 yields 0.06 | 7.26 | 9.23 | 7.95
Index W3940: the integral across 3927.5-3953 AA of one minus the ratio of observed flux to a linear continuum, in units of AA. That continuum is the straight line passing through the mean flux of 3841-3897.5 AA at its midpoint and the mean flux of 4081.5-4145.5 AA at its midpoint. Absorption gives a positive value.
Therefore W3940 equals 2.8 AA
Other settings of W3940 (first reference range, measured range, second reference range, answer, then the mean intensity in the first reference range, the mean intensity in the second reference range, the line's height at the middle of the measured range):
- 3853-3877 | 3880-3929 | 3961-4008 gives 3.4 AA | 8.3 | 7.76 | 8.12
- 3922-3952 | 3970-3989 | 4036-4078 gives 1.0 AA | 7.12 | 9.06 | 7.81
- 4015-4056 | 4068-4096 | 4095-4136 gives 1.3 AA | 9.44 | 8.78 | 9.05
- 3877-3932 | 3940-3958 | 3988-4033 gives 0.8 AA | 7.44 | 9.3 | 8.22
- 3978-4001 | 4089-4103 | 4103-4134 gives 0.7 AA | 8.68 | 8.87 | 8.83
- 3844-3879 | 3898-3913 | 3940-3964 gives -0.2 AA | 8.06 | 7.6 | 7.84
